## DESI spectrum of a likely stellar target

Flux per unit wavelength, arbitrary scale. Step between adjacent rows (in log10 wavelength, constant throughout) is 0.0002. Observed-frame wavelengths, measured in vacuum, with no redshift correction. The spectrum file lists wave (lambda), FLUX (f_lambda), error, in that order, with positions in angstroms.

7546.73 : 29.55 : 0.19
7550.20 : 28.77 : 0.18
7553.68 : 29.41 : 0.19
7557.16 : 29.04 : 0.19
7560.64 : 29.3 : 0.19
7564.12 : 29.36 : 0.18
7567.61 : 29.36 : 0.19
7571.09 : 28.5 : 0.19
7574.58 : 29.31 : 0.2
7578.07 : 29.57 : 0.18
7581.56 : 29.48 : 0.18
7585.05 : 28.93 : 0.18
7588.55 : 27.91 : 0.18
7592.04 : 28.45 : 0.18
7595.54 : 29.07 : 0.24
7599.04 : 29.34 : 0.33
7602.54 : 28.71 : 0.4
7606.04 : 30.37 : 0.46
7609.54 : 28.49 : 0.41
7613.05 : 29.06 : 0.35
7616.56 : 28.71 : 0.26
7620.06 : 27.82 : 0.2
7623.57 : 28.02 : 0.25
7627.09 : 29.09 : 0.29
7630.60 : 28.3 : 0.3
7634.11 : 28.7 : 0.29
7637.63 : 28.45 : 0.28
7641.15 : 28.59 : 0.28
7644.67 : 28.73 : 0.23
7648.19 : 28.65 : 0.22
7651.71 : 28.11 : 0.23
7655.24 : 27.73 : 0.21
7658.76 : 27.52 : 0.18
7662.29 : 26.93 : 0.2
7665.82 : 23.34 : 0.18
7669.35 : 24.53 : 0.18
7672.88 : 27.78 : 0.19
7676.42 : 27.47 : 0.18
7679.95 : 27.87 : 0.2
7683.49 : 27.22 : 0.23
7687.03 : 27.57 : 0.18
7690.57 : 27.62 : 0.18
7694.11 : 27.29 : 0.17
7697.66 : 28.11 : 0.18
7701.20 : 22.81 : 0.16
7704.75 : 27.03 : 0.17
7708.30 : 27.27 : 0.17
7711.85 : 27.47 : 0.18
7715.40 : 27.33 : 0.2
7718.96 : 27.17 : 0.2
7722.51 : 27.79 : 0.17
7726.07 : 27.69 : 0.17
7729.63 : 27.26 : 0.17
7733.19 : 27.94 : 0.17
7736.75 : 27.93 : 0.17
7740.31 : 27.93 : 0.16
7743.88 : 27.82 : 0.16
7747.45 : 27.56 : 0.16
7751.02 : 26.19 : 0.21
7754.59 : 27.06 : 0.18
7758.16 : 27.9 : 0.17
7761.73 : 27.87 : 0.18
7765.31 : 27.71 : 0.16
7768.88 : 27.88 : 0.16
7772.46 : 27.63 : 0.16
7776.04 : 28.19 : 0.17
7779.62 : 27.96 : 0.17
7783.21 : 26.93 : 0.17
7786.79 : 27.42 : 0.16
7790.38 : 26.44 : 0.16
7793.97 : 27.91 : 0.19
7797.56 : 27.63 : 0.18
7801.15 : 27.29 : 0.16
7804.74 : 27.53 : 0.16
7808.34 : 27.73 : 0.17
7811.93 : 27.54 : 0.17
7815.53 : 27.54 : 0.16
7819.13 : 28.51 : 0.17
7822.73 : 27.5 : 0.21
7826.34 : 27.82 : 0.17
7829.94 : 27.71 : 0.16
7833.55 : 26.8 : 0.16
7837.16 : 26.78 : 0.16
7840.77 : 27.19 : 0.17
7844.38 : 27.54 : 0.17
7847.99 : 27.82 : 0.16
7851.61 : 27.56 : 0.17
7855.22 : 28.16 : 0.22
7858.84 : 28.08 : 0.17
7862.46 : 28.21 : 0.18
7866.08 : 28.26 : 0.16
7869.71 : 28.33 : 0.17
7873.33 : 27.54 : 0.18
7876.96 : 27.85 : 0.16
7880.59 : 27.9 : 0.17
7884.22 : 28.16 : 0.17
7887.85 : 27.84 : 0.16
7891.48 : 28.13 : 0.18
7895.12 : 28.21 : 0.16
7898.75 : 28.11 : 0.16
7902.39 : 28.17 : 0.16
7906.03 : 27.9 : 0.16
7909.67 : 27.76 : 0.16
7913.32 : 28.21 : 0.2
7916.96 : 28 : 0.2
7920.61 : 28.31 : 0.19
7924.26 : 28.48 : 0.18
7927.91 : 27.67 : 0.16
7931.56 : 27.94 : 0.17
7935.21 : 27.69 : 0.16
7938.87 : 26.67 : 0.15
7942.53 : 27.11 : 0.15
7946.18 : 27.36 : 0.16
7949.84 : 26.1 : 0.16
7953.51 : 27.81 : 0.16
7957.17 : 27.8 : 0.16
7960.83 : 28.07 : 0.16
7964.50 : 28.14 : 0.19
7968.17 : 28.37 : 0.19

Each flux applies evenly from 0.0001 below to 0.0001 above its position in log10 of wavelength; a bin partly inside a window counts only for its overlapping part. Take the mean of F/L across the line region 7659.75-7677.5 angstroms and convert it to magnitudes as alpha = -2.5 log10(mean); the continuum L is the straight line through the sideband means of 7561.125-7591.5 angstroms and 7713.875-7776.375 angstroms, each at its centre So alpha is 0.09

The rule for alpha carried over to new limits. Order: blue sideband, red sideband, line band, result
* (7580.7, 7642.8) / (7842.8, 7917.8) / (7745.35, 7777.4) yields 0.030 mag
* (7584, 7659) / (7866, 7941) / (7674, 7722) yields 0.051 mag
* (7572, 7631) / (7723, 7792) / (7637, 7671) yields 0.047 mag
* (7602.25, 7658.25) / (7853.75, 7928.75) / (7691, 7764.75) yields 0.043 mag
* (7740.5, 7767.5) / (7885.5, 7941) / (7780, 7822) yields 0.004 mag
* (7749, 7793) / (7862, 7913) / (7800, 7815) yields 0.003 mag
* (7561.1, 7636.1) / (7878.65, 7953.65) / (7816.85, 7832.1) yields 0.010 mag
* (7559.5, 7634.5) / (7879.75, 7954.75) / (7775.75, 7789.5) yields 0.030 mag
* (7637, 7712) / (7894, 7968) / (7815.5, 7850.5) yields 0.001 mag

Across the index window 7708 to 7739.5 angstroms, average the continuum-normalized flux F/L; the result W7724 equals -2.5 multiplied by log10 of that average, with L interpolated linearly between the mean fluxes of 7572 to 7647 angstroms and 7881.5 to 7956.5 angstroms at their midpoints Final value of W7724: 0.03 mag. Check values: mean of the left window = 28.8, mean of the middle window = 27.6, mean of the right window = 27.8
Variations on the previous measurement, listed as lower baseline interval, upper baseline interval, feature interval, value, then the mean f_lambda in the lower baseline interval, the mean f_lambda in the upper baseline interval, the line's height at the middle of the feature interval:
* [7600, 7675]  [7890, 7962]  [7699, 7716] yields 0.063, 28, 27.8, 27.9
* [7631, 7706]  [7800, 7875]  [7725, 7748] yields -0.012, 27.3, 27.7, 27.4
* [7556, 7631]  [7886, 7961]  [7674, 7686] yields 0.042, 28.9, 27.8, 28.6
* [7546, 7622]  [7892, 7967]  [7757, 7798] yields 0.028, 29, 27.8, 28.3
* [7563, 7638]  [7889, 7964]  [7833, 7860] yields 0.021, 28.9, 27.8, 28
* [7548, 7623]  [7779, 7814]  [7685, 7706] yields 0.057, 29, 27.4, 28.2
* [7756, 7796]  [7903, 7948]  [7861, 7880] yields -0.012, 27.6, 27.8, 27.7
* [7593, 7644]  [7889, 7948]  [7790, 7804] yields 0.031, 28.8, 27.9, 28.2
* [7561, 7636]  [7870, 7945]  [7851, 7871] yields -0.003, 28.9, 27.9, 28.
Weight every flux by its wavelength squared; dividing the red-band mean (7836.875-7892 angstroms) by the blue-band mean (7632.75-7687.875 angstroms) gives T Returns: 1.07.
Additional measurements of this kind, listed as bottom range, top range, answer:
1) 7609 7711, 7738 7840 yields 1.03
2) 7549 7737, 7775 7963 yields 1.05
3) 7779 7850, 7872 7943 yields 1.04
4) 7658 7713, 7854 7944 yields 1.10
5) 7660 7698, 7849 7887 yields 1.09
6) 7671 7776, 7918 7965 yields 1.07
